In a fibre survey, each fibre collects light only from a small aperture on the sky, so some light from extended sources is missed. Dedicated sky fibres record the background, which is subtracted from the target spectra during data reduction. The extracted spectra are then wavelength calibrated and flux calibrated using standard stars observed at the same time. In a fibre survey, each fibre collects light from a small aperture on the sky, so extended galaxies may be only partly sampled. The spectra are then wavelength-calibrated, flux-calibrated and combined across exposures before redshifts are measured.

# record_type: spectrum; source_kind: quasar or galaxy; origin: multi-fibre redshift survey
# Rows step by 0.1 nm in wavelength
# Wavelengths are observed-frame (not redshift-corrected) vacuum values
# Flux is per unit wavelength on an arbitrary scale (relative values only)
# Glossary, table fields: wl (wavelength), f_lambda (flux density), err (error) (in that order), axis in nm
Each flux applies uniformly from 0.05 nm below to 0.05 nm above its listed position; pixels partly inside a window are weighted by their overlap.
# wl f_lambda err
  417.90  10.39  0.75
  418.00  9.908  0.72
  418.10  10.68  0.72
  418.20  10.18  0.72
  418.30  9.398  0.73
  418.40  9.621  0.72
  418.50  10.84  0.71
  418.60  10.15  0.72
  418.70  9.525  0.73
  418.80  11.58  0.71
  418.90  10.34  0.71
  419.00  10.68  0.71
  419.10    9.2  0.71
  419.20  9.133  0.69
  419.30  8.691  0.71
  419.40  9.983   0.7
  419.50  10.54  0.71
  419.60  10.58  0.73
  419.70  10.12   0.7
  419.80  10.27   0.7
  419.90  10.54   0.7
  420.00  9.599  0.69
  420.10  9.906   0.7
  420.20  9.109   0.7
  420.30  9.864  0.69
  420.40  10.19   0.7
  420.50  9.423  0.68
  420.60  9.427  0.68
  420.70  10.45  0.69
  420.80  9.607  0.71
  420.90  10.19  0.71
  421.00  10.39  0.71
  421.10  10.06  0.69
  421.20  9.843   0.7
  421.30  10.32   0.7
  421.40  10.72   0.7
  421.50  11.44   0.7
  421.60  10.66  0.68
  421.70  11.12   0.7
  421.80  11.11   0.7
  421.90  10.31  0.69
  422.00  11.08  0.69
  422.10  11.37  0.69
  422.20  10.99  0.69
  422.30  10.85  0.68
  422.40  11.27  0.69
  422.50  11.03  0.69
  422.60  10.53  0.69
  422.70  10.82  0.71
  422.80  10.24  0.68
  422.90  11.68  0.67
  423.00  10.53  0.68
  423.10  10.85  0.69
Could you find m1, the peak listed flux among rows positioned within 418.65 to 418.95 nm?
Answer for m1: 11.58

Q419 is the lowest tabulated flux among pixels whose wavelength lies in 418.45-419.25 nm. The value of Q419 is 9.133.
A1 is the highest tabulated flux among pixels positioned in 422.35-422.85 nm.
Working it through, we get 11.27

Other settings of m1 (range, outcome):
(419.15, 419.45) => 9.983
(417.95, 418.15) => 10.68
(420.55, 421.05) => 10.45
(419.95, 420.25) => 9.906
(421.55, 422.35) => 11.37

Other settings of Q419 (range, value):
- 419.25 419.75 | 8.691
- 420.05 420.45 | 9.109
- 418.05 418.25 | 10.18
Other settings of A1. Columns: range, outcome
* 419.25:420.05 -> 10.58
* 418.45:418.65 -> 10.84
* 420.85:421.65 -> 11.44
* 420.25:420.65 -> 10.19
